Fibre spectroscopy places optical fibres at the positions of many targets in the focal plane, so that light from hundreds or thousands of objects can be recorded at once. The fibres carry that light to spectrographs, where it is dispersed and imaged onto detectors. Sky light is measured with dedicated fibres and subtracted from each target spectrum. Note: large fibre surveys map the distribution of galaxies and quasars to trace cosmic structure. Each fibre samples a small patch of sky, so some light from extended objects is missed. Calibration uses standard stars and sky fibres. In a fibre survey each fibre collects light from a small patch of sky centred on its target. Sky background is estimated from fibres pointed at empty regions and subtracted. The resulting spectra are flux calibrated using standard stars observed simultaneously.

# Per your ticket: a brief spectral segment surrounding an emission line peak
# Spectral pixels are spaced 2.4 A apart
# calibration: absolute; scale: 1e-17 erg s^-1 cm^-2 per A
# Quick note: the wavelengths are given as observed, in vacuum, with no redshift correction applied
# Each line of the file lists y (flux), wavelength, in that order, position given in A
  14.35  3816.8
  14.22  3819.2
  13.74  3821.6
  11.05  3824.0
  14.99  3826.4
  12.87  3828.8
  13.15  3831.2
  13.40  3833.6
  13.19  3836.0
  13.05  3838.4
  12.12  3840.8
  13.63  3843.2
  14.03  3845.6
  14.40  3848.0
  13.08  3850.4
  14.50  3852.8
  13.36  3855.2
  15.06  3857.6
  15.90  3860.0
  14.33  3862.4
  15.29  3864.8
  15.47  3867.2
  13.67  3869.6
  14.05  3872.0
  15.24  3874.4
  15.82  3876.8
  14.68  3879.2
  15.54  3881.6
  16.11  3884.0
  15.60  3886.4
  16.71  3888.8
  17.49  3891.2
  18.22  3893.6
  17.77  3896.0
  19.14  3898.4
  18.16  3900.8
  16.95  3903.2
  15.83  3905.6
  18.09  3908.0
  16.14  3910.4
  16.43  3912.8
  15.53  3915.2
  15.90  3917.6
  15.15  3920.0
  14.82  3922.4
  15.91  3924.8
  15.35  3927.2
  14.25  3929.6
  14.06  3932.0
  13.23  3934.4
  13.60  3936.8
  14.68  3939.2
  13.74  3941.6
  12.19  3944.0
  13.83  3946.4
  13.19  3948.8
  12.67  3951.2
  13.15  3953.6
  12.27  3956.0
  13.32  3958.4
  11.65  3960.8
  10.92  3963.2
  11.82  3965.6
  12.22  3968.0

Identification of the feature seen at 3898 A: C III]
